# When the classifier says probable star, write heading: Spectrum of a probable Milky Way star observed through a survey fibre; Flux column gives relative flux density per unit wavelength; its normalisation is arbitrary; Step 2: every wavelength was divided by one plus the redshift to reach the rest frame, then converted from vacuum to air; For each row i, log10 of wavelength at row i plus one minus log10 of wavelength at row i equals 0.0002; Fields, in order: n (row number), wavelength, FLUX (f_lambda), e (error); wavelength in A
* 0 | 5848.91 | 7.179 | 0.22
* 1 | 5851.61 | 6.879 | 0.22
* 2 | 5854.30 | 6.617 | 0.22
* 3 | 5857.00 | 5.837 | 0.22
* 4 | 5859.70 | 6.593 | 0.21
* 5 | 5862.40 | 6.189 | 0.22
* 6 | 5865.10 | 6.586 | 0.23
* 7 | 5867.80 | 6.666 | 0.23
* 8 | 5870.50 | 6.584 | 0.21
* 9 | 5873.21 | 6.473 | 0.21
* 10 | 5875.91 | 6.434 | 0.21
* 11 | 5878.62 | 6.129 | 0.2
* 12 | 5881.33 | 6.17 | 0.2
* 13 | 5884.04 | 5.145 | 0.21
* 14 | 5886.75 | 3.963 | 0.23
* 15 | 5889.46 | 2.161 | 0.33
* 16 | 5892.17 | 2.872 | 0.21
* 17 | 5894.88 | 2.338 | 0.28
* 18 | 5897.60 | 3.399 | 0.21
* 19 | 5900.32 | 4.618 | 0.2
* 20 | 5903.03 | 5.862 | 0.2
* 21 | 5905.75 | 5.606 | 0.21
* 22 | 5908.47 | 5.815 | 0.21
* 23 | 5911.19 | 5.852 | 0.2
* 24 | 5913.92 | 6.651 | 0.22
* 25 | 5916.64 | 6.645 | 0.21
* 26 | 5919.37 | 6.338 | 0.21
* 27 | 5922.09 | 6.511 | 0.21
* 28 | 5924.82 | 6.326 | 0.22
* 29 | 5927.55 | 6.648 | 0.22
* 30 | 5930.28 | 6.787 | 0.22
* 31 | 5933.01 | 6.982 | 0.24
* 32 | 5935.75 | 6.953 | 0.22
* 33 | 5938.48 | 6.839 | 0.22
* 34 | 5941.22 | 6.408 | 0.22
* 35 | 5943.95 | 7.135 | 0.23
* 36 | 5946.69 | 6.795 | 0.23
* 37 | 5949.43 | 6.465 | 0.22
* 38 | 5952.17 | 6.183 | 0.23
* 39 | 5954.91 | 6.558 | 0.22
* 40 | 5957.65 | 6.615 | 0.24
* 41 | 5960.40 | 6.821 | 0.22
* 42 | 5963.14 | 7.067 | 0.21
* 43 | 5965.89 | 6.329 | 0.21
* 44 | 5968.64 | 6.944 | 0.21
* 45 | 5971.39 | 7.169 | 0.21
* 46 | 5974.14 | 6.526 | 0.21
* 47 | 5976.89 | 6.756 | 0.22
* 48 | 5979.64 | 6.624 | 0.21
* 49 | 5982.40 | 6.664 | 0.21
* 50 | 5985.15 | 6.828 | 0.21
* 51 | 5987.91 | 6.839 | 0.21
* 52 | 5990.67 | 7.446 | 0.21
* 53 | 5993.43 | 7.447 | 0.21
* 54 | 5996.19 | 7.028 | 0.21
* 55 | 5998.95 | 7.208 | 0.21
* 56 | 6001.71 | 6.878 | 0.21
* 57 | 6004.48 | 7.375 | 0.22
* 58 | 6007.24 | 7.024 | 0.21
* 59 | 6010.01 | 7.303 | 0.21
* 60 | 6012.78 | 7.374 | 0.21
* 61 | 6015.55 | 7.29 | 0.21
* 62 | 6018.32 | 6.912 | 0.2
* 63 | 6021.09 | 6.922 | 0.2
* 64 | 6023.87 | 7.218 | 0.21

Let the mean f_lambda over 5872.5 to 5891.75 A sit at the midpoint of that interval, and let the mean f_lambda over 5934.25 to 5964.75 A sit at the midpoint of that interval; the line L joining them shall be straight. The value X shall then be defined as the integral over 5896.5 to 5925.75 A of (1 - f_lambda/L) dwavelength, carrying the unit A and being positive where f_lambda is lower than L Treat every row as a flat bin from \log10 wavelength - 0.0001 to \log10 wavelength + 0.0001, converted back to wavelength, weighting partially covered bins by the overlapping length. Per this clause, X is -0.1 A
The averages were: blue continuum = 5.05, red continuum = 6.71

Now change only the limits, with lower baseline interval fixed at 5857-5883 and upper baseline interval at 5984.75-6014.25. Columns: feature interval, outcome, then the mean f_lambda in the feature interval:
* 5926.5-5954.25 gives 0.4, 6.72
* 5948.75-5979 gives 1.2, 6.68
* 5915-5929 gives 0.4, 6.5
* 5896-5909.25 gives 3.2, 4.98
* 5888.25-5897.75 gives 5.7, 2.61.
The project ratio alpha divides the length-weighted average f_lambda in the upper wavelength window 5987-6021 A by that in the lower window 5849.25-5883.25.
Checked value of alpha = 1.1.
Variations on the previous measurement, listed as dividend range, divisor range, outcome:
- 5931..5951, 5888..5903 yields 2.04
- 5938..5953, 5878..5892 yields 1.48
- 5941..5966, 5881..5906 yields 1.64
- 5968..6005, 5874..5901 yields 1.60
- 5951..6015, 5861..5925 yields 1.27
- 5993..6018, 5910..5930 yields 1.12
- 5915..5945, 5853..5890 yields 1.13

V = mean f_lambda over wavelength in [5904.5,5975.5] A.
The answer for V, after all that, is 6.58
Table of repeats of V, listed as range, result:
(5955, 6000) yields 6.88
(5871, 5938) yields 5.56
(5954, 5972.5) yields 6.79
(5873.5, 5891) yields 5.07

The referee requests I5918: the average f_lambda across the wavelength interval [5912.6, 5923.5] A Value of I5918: 6.54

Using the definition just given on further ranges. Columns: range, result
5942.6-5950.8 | 6.8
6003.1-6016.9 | 7.27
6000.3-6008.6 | 7.1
